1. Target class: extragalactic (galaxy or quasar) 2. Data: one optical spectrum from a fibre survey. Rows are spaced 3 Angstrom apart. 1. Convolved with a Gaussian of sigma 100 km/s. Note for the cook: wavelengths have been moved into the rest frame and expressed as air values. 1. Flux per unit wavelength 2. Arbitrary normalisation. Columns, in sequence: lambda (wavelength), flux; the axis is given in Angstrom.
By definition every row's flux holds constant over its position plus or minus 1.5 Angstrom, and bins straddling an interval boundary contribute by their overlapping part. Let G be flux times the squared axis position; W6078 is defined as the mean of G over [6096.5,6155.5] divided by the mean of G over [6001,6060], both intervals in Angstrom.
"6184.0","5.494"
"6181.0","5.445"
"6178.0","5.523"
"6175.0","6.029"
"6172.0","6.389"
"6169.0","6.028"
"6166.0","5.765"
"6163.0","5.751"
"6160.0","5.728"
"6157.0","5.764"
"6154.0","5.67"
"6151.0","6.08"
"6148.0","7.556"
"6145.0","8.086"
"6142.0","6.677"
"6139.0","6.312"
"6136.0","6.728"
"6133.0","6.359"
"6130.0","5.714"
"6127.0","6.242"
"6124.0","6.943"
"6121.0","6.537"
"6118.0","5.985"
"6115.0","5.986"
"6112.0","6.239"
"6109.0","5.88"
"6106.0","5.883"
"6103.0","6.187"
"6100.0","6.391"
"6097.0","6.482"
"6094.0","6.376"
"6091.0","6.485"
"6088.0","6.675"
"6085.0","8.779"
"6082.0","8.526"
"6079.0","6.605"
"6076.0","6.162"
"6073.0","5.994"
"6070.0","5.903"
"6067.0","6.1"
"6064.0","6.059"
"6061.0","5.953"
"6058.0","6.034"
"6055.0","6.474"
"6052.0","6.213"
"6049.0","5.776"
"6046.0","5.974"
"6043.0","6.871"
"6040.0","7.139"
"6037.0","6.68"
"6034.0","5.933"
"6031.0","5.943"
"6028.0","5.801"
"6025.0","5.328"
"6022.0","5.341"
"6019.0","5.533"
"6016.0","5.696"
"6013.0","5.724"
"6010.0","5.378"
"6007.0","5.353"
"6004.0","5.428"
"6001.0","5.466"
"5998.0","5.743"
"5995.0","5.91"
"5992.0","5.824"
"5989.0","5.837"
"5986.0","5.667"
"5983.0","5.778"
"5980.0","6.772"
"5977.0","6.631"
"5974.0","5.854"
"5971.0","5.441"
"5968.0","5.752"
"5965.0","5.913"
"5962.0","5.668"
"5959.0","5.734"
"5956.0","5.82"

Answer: 1.1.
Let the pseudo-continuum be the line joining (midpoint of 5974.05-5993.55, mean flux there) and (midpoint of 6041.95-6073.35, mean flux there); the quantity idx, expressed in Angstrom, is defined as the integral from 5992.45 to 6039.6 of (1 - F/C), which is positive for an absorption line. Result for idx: 2.9 Angstrom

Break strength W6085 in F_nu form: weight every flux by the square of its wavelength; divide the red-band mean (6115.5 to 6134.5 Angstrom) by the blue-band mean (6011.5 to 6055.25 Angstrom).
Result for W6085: 1.08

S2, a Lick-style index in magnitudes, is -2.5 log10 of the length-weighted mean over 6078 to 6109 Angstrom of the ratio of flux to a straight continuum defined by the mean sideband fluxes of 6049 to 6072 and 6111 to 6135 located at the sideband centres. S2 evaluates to -0.10 mag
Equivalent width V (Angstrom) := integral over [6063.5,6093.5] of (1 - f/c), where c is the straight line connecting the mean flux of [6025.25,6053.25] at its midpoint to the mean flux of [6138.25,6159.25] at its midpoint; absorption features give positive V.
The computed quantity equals -1.86 Angstrom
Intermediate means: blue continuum 6.22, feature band 6.74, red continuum 6.57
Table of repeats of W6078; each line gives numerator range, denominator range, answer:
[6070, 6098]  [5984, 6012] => 1.25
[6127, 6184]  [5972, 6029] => 1.13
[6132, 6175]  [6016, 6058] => 1.09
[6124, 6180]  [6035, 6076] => 1.04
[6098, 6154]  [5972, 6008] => 1.15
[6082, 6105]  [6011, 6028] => 1.27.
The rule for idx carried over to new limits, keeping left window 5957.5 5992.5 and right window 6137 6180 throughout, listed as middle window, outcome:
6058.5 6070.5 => 0.1 Angstrom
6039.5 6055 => -0.8 Angstrom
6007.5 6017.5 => 0.7 Angstrom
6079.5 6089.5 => -2.9 Angstrom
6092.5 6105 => -0.4 Angstrom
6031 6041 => -0.7 Angstrom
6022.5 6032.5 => 0.6 Angstrom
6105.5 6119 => 0.3 Angstrom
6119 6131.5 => -0.3 Angstrom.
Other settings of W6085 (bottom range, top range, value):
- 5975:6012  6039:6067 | 1.10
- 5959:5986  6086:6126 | 1.11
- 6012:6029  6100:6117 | 1.12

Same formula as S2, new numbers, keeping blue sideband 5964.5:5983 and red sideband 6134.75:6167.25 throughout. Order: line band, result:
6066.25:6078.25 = 0.03 mag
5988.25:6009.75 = 0.09 mag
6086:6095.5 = -0.06 mag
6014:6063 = 0.02 mag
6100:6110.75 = 0.04 mag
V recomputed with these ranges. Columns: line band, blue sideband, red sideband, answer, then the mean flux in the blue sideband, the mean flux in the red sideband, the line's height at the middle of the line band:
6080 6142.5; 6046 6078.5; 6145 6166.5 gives -4.1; 6.08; 6.2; 6.14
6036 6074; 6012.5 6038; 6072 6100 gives 0.3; 5.76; 6.89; 6.31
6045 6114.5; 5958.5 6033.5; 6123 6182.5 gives -4.5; 5.74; 6.23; 6.01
